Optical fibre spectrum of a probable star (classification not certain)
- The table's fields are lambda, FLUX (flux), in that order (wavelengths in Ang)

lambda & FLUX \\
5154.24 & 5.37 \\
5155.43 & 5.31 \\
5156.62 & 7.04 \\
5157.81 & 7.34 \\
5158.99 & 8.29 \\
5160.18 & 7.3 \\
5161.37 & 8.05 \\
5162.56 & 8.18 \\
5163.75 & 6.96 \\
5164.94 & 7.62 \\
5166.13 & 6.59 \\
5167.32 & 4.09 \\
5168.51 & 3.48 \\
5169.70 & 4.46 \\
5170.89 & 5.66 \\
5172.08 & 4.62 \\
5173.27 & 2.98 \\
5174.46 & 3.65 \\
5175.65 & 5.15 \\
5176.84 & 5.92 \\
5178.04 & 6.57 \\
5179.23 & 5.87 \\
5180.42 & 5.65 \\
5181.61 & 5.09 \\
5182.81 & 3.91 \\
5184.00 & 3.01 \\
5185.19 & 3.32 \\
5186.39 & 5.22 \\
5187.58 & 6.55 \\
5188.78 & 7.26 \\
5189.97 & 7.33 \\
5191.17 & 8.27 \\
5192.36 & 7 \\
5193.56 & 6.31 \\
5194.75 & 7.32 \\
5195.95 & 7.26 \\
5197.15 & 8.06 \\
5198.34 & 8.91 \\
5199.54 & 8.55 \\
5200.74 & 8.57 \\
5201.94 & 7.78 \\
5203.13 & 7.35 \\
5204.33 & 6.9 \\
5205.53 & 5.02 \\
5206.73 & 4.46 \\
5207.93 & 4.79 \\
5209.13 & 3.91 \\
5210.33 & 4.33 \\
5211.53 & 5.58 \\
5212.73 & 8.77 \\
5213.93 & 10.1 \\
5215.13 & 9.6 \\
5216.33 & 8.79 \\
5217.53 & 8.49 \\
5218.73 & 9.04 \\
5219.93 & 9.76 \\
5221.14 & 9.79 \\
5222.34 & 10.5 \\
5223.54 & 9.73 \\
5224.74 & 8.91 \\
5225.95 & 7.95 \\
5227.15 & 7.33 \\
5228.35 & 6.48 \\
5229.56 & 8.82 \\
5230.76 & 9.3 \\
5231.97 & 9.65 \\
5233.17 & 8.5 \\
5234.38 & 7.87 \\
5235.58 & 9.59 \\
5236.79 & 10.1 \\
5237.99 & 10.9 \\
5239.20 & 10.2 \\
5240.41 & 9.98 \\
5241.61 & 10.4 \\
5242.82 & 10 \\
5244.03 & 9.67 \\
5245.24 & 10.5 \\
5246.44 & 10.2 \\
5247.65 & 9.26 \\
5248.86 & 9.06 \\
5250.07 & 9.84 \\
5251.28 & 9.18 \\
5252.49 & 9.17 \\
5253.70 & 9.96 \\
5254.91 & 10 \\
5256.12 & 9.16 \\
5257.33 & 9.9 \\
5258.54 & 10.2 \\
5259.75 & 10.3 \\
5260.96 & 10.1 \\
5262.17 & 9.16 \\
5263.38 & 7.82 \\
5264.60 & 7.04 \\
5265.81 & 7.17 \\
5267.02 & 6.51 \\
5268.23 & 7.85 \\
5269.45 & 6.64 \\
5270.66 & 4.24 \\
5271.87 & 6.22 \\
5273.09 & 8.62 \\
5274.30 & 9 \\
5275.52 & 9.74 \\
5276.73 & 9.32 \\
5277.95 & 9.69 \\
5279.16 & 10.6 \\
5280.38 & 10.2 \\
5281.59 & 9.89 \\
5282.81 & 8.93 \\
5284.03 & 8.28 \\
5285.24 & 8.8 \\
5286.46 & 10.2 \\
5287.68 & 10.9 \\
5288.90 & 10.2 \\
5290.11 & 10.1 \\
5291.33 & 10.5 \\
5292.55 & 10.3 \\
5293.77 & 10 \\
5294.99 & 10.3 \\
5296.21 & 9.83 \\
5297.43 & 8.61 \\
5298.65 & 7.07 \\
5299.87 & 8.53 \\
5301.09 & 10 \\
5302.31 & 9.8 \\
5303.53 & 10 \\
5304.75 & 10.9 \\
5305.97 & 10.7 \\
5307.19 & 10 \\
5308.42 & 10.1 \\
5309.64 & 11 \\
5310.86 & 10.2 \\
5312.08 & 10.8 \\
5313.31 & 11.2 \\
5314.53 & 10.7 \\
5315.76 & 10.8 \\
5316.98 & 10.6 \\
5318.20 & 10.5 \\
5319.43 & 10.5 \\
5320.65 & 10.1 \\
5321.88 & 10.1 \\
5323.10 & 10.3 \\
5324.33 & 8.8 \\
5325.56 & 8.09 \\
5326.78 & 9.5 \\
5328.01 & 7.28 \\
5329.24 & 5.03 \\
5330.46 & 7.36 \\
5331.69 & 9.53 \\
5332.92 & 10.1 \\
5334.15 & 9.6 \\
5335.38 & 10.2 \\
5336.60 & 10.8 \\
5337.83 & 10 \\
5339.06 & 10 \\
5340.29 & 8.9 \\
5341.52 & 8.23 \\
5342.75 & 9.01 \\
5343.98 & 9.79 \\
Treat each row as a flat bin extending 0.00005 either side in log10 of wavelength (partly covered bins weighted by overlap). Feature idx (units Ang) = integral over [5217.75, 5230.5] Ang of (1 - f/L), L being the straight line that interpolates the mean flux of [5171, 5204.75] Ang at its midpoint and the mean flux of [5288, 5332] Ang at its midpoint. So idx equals -2.8 Ang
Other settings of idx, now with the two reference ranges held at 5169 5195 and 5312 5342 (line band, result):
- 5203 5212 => 1.5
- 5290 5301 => -1.0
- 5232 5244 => -4.5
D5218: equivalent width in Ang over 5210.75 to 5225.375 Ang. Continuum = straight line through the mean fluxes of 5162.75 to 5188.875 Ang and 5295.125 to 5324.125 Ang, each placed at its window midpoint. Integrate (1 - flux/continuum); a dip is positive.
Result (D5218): -5.0 Ang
